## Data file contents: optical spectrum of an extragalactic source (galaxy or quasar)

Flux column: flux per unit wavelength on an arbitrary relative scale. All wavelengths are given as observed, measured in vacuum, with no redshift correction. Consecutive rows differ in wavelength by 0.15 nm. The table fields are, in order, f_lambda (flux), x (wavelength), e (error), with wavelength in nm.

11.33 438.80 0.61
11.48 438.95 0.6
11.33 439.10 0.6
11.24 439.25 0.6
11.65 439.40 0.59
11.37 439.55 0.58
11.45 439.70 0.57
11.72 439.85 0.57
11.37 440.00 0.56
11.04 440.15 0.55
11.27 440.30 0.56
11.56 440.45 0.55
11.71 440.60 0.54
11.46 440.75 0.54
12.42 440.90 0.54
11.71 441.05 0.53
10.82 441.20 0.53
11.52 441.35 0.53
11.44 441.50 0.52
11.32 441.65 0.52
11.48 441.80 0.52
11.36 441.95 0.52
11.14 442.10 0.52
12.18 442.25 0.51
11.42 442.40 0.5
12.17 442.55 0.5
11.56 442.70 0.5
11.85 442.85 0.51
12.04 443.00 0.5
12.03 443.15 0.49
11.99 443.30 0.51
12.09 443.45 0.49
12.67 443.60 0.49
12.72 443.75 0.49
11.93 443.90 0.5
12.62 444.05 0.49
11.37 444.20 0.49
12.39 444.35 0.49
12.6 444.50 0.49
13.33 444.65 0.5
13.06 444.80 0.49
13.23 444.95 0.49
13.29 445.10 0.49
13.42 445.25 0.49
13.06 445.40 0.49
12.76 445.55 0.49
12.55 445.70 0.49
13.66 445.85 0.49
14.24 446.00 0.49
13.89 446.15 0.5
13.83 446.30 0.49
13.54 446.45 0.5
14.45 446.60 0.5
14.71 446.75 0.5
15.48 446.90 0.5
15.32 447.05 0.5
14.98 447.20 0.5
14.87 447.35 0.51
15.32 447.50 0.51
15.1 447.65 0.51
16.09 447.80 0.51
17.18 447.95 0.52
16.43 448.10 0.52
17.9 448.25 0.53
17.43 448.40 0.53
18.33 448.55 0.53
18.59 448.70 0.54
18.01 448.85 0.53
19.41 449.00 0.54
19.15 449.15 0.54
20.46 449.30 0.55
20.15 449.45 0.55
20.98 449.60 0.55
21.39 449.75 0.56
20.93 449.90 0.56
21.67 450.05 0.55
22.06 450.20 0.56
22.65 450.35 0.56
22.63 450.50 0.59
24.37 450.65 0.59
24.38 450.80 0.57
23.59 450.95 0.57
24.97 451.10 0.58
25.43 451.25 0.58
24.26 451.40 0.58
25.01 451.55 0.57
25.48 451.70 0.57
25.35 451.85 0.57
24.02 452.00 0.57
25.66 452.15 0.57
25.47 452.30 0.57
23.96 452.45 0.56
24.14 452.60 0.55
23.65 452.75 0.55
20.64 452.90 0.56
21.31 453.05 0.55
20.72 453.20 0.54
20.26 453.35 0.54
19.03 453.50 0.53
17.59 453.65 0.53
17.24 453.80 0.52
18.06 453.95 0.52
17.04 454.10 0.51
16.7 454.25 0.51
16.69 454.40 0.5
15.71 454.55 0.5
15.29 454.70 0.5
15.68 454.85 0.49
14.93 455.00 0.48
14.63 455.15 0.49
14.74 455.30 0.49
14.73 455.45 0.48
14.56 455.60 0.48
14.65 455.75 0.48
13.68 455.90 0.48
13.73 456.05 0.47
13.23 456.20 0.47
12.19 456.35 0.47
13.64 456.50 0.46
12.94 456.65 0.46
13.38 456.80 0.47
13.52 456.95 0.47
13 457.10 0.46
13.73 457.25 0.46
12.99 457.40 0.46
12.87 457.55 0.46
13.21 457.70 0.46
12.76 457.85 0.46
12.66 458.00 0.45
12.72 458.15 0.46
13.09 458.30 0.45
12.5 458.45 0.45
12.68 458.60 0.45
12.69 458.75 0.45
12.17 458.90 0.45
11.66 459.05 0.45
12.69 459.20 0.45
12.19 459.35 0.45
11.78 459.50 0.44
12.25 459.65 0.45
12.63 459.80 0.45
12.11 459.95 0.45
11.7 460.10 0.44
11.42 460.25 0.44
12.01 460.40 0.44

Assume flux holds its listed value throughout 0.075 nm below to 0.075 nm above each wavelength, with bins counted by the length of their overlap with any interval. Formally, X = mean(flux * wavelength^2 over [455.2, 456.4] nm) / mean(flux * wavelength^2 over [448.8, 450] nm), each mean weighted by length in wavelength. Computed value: 0.71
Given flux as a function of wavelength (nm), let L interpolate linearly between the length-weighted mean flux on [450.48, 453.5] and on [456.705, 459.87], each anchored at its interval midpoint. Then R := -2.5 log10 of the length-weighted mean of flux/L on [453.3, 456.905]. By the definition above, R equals 0.19 mag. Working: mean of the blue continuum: 23.7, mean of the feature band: 15.4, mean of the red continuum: 12.7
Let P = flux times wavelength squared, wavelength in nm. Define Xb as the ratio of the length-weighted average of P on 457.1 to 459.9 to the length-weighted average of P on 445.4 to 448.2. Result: 0.91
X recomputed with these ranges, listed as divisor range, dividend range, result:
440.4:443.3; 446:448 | 1.31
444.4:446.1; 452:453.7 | 1.74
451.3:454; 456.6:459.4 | 0.59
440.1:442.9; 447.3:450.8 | 1.73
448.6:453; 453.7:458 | 0.65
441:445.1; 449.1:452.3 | 1.99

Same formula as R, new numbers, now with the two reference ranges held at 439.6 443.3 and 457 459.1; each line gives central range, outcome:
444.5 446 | -0.11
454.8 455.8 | -0.18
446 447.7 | -0.22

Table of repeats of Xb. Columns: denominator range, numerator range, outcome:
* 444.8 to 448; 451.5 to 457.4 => 1.29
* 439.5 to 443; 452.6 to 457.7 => 1.47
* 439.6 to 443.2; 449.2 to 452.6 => 2.11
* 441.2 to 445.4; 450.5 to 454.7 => 1.87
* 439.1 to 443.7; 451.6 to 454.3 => 1.95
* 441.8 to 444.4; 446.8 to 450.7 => 1.60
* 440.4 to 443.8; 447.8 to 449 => 1.55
